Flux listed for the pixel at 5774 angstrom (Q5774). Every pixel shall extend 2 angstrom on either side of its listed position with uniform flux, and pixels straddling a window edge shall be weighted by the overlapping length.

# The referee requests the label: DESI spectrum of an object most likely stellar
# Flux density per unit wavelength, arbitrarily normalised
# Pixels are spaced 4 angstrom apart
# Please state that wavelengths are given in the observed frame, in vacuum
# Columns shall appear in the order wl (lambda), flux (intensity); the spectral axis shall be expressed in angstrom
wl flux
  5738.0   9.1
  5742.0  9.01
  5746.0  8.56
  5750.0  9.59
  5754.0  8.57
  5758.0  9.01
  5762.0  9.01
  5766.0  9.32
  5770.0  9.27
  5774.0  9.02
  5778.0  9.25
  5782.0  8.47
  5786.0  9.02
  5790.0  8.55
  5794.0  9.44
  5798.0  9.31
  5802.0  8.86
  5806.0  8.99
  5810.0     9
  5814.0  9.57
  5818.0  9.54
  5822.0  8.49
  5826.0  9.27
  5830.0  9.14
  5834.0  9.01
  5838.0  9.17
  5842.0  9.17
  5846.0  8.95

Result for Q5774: 9.02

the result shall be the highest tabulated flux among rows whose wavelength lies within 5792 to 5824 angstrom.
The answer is 9.57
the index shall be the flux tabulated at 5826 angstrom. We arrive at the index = 9.27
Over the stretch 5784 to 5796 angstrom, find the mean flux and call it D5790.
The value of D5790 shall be 9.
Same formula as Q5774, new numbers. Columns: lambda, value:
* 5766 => 9.32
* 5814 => 9.57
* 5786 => 9.02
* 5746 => 8.56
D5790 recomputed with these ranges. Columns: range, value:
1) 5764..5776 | 9.2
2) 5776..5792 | 8.82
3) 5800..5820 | 9.19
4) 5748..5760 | 9.06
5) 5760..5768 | 9.16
